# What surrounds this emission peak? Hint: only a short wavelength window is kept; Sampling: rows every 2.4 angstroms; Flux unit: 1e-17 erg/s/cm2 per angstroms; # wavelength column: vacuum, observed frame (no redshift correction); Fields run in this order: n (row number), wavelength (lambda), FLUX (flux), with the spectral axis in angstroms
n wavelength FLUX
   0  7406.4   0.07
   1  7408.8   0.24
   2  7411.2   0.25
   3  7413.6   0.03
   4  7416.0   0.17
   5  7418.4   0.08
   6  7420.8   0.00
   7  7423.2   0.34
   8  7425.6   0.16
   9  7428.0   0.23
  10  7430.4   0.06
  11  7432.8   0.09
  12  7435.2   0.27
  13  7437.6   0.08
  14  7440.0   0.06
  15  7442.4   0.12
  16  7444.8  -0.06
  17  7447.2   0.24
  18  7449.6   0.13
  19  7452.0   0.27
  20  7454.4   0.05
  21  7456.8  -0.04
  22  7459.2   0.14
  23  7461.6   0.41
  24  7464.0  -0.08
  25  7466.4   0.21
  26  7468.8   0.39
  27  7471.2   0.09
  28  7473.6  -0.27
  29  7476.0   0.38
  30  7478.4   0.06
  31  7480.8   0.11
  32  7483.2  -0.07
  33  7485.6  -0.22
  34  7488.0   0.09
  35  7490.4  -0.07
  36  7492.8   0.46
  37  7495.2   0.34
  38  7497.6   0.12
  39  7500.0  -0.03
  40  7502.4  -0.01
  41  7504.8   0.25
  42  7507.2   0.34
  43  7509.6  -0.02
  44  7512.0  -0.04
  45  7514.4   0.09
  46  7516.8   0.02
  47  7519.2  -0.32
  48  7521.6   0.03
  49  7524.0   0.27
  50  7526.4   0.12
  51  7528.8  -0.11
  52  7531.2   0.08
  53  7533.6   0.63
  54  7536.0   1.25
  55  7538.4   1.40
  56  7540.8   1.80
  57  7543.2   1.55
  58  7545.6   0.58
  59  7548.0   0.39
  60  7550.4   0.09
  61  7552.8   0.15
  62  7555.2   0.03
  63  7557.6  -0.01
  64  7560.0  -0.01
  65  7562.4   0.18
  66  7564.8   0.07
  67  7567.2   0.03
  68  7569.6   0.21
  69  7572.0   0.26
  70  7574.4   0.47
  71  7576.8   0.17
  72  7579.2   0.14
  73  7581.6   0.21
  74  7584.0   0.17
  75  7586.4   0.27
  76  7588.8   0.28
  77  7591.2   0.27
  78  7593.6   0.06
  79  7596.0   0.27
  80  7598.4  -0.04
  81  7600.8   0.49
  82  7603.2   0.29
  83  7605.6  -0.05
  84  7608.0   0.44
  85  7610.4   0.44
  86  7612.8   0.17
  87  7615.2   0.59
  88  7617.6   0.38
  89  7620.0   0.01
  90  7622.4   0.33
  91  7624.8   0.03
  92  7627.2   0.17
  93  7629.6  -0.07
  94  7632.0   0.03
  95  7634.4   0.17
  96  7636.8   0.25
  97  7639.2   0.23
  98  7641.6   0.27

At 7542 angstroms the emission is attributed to [O II]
